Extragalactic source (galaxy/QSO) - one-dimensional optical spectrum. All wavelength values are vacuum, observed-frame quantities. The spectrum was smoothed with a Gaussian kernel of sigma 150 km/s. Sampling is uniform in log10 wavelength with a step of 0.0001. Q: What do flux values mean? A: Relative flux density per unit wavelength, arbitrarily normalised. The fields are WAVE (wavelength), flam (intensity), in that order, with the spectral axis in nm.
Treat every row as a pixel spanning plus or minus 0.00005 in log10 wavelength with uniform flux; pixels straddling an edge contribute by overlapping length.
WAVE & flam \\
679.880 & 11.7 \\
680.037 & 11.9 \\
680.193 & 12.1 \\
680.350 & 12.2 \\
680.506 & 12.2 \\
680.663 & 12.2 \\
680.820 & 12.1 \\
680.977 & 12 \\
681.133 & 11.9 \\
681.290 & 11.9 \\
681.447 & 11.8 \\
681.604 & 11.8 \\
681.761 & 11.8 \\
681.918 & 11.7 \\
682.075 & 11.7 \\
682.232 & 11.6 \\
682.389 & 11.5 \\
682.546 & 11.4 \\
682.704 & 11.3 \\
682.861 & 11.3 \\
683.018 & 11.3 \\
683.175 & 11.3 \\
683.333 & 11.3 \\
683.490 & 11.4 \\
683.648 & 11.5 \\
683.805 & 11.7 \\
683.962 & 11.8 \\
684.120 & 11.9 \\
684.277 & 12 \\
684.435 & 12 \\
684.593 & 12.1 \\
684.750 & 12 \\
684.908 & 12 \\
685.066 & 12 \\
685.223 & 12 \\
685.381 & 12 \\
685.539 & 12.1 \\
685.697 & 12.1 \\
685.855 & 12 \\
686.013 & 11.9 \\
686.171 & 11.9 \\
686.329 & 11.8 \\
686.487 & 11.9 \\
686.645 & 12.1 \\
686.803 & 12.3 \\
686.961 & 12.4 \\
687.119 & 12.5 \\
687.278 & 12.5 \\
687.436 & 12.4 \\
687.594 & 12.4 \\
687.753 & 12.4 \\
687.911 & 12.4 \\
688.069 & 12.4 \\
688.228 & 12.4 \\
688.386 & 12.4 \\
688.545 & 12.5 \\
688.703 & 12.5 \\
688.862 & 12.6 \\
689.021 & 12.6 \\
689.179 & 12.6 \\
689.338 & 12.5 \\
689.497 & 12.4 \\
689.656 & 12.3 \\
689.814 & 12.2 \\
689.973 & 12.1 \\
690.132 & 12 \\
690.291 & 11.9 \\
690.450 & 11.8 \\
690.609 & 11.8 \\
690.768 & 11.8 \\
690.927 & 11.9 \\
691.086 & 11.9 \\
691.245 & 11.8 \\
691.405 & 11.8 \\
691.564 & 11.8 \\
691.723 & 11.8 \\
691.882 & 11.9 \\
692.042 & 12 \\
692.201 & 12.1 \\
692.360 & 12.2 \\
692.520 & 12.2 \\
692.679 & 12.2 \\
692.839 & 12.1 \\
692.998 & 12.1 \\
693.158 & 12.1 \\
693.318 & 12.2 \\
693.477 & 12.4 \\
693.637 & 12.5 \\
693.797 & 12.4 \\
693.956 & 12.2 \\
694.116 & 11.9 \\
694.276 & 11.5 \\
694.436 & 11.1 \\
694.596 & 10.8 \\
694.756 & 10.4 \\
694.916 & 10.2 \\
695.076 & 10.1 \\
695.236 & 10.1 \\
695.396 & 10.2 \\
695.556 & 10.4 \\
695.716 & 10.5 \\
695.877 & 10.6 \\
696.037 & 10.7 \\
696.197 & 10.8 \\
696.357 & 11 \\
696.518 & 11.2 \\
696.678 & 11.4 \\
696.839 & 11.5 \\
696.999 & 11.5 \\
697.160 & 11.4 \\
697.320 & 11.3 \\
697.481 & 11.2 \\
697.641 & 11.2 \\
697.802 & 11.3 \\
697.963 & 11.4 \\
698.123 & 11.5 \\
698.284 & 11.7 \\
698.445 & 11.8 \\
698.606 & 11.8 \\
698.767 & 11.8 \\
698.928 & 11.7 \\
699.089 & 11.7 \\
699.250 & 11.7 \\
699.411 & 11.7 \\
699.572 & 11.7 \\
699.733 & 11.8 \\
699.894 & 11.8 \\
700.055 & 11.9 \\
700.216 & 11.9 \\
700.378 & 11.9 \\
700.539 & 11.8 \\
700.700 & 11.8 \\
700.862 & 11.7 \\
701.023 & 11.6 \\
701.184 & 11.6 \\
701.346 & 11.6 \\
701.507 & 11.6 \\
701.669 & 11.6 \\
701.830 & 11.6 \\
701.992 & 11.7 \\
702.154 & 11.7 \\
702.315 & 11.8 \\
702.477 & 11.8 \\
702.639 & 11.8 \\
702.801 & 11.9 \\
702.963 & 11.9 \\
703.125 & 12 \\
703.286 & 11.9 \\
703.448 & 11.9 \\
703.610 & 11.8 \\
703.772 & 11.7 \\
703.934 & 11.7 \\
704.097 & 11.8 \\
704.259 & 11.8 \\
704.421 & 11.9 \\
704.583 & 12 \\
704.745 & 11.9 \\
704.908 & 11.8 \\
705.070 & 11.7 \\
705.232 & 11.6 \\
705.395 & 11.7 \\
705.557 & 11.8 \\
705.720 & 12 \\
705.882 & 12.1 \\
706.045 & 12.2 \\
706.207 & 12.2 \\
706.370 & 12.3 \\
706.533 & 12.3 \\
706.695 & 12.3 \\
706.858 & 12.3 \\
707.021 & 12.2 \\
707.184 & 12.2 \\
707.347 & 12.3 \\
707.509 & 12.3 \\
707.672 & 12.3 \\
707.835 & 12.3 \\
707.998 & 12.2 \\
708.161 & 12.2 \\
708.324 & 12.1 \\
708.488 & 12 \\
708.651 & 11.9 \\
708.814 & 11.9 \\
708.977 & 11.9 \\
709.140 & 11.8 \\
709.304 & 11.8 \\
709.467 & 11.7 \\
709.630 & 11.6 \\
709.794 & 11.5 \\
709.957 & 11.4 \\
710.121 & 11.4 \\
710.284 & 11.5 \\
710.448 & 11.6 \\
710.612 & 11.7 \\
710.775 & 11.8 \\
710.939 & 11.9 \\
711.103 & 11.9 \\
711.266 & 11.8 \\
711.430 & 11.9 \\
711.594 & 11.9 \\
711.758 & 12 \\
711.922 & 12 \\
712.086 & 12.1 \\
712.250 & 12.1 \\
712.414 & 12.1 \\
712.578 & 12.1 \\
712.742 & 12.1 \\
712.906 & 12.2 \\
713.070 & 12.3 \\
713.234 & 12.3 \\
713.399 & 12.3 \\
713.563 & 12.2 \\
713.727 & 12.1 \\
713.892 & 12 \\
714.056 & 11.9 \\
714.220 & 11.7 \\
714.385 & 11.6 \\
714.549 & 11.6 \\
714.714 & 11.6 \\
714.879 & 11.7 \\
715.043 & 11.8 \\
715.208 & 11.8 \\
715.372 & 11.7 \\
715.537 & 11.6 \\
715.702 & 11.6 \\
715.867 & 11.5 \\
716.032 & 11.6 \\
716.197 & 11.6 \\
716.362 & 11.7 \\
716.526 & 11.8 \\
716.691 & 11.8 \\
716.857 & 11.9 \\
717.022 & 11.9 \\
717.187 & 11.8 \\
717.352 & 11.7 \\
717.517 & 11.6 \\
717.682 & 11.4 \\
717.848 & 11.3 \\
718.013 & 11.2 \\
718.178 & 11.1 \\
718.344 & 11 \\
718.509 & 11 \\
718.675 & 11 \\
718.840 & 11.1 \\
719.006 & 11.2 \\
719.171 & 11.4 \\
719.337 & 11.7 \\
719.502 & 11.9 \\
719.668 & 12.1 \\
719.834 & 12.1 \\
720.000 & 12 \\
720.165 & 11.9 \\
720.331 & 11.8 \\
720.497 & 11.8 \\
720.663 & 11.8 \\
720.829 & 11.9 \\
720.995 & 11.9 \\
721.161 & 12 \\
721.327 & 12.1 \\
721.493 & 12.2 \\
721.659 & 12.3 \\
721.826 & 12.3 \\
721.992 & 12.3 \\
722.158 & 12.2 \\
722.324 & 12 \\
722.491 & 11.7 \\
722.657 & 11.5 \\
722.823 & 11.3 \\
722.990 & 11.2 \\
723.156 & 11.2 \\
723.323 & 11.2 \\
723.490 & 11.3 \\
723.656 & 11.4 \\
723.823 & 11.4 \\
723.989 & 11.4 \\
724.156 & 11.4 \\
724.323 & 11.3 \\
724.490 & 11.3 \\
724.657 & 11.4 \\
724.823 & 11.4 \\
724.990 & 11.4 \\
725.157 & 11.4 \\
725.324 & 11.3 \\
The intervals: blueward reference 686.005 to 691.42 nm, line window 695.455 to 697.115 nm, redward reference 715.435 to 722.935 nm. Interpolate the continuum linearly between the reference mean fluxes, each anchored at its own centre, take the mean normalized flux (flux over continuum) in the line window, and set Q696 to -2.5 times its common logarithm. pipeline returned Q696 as 0.106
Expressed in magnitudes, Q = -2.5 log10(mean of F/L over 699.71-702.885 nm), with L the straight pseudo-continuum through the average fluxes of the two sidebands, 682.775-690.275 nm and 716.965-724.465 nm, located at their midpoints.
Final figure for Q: 0.01 mag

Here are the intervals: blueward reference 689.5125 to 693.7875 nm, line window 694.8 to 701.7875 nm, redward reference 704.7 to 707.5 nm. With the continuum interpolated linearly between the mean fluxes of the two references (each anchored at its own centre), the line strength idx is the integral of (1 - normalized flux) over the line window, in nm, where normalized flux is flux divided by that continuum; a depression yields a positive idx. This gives 0.414 nm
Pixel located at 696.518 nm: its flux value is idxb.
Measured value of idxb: 11.2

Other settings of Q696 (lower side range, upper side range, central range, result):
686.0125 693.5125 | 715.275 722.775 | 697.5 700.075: 0.04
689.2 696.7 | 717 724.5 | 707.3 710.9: -0.02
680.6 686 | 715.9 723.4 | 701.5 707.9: -0.02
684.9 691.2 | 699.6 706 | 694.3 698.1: 0.10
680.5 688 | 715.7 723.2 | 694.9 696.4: 0.13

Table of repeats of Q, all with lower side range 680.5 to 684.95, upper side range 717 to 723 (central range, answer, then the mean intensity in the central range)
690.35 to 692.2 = -0.01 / 11.9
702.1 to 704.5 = -0.01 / 11.8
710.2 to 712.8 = -0.02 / 11.9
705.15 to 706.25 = -0.02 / 11.9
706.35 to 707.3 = -0.05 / 12.3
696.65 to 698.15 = 0.03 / 11.4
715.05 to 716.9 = 0.00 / 11.7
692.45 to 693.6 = -0.04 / 12.2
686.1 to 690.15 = -0.05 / 12.3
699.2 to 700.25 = -0.01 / 11.8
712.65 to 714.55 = -0.03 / 12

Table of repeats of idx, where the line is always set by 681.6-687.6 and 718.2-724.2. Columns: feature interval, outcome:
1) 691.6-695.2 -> 0.026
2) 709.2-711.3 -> 0.011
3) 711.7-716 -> -0.079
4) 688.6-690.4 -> -0.076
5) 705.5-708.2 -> -0.108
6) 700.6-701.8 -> 0.013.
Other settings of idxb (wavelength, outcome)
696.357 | 11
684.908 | 12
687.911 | 12.4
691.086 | 11.9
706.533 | 12.3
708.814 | 11.9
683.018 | 11.3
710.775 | 11.8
